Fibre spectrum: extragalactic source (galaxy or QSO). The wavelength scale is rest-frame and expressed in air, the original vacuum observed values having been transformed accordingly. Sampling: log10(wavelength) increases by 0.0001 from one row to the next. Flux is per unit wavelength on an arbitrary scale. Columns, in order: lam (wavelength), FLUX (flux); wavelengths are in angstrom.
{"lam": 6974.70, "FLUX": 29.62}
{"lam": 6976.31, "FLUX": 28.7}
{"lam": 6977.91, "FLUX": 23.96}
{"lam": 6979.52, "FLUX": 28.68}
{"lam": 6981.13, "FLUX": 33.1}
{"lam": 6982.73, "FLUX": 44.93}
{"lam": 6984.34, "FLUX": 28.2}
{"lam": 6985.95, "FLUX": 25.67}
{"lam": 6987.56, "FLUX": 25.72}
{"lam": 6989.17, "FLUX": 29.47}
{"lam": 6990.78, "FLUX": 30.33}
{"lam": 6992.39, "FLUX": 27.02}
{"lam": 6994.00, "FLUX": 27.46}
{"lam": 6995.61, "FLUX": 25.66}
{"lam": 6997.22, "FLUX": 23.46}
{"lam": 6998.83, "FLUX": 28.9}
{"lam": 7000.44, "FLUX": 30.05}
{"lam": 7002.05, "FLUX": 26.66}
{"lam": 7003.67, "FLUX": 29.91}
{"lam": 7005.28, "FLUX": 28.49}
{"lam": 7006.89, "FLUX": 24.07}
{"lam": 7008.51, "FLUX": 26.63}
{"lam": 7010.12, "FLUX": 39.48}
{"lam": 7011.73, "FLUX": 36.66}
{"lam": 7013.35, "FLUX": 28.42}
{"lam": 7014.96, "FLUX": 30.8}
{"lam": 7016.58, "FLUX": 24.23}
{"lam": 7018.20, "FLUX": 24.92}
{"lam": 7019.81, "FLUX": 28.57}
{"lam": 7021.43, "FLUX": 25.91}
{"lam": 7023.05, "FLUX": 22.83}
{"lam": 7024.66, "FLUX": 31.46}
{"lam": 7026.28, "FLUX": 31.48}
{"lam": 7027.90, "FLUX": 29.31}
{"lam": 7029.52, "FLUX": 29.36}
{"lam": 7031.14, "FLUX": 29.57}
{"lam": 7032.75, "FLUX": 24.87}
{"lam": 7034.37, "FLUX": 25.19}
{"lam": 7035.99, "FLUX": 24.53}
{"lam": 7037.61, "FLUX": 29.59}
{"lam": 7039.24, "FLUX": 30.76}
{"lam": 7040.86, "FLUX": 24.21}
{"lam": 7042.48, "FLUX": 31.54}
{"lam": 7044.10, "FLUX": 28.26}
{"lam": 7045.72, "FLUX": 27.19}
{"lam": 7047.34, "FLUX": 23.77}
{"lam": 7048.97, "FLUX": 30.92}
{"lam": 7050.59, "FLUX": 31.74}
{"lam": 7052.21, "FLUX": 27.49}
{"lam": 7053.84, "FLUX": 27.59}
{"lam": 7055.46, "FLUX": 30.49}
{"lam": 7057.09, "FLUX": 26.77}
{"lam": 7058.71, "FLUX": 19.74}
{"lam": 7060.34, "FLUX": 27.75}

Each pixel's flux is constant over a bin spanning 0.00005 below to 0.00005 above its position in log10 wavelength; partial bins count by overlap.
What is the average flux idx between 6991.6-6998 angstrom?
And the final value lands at 25.9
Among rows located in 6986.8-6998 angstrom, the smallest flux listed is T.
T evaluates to 23.46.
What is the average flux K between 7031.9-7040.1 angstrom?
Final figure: 27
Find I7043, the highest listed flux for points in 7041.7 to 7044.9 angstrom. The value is 31.54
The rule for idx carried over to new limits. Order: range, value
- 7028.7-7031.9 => 29.4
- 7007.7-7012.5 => 34.3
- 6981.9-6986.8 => 32.9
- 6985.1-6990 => 27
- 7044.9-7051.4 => 28.4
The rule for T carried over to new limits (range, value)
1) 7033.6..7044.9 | 24.21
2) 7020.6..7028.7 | 22.83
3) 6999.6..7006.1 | 26.66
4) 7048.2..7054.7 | 27.49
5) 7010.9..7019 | 24.23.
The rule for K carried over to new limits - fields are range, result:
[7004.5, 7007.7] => 26.3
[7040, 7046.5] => 27.9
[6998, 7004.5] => 28.9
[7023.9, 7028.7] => 30.7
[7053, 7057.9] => 28.3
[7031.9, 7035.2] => 25.2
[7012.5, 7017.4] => 27.8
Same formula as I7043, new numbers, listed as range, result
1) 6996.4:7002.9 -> 30.05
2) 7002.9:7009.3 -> 29.91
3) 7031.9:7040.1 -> 30.76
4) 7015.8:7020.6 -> 28.57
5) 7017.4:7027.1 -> 31.48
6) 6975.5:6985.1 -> 44.93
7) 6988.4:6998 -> 30.33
